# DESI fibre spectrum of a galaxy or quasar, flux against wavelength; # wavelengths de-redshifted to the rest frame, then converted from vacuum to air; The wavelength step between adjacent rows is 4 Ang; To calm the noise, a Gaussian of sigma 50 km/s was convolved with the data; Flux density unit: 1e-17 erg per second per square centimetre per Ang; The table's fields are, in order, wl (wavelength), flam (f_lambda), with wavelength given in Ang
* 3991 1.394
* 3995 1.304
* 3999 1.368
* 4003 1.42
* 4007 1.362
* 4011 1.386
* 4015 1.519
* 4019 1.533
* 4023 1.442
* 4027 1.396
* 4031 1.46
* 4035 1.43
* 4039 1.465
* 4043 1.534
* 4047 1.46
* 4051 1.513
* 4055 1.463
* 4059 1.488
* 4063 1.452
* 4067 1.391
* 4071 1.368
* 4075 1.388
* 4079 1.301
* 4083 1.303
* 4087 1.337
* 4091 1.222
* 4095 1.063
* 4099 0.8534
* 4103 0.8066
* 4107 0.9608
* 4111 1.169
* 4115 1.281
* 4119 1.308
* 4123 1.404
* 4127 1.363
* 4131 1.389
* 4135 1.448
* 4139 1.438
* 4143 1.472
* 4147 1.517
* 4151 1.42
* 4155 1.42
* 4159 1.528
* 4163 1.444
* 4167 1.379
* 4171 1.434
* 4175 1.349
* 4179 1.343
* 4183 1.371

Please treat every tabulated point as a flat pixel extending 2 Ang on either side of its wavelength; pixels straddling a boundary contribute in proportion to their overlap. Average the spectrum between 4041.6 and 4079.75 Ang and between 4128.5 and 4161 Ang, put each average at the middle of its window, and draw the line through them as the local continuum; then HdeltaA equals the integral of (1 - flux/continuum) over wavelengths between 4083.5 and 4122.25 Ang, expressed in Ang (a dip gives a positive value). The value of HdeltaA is 8.51 Ang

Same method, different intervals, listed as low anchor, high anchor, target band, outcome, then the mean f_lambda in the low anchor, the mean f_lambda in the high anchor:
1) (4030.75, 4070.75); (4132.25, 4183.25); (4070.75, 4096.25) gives 3.0 Ang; 1.46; 1.43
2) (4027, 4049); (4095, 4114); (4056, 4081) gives -3.2 Ang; 1.46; 0.977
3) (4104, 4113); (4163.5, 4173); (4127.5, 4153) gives -4.3 Ang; 1.04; 1.41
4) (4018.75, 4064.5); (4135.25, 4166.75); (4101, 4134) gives 5.5 Ang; 1.47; 1.46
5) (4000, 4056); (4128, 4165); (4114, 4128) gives 1.1 Ang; 1.45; 1.45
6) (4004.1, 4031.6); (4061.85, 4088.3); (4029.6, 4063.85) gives -1.8 Ang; 1.44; 1.36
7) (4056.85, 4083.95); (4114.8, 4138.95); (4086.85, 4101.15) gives 3.1 Ang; 1.39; 1.38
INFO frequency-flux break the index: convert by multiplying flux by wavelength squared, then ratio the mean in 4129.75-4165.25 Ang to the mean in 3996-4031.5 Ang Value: 1.09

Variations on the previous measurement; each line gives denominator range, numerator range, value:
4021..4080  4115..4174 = 1.03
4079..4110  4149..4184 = 1.33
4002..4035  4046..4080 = 1.01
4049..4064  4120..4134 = 0.97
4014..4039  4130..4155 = 1.05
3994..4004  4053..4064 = 1.11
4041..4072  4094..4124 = 0.77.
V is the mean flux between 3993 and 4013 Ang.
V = 1.37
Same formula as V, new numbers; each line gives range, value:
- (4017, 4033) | 1.46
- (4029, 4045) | 1.47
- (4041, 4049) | 1.5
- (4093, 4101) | 0.958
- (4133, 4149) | 1.47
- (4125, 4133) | 1.38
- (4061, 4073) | 1.4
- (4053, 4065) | 1.47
